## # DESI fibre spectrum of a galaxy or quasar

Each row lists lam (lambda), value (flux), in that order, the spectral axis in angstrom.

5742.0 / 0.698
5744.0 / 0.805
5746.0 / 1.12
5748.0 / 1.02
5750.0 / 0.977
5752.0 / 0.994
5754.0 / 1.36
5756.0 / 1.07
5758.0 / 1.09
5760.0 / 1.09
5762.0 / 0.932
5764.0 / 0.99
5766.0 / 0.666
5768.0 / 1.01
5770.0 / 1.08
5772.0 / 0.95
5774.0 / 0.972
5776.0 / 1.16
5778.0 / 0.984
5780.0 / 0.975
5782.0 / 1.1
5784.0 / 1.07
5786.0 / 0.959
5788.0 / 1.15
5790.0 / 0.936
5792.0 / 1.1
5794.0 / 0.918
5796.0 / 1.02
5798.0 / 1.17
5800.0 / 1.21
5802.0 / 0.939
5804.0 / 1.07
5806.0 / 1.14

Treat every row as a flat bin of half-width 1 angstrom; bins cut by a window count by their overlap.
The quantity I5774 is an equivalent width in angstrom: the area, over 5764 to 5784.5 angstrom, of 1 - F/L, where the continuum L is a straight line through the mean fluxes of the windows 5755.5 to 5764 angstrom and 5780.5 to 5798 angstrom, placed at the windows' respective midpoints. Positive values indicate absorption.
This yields 0.9 angstrom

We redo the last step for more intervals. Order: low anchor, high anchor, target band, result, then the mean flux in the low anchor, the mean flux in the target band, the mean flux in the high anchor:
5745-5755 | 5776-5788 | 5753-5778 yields 0.9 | 1.09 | 1.03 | 1.04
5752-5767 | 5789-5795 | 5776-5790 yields -0.6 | 1.03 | 1.04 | 0.985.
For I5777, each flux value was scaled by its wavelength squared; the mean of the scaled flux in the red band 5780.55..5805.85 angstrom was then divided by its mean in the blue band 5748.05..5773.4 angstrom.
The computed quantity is 1.05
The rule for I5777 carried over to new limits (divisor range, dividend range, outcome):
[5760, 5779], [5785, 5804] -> 1.08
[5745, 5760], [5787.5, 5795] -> 0.95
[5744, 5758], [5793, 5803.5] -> 1.00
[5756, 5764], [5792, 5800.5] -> 1.05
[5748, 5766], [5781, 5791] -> 1.01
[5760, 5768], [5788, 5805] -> 1.17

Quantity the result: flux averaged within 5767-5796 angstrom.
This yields 1.03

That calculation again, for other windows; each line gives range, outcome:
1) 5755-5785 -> 1.01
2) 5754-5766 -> 1.03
